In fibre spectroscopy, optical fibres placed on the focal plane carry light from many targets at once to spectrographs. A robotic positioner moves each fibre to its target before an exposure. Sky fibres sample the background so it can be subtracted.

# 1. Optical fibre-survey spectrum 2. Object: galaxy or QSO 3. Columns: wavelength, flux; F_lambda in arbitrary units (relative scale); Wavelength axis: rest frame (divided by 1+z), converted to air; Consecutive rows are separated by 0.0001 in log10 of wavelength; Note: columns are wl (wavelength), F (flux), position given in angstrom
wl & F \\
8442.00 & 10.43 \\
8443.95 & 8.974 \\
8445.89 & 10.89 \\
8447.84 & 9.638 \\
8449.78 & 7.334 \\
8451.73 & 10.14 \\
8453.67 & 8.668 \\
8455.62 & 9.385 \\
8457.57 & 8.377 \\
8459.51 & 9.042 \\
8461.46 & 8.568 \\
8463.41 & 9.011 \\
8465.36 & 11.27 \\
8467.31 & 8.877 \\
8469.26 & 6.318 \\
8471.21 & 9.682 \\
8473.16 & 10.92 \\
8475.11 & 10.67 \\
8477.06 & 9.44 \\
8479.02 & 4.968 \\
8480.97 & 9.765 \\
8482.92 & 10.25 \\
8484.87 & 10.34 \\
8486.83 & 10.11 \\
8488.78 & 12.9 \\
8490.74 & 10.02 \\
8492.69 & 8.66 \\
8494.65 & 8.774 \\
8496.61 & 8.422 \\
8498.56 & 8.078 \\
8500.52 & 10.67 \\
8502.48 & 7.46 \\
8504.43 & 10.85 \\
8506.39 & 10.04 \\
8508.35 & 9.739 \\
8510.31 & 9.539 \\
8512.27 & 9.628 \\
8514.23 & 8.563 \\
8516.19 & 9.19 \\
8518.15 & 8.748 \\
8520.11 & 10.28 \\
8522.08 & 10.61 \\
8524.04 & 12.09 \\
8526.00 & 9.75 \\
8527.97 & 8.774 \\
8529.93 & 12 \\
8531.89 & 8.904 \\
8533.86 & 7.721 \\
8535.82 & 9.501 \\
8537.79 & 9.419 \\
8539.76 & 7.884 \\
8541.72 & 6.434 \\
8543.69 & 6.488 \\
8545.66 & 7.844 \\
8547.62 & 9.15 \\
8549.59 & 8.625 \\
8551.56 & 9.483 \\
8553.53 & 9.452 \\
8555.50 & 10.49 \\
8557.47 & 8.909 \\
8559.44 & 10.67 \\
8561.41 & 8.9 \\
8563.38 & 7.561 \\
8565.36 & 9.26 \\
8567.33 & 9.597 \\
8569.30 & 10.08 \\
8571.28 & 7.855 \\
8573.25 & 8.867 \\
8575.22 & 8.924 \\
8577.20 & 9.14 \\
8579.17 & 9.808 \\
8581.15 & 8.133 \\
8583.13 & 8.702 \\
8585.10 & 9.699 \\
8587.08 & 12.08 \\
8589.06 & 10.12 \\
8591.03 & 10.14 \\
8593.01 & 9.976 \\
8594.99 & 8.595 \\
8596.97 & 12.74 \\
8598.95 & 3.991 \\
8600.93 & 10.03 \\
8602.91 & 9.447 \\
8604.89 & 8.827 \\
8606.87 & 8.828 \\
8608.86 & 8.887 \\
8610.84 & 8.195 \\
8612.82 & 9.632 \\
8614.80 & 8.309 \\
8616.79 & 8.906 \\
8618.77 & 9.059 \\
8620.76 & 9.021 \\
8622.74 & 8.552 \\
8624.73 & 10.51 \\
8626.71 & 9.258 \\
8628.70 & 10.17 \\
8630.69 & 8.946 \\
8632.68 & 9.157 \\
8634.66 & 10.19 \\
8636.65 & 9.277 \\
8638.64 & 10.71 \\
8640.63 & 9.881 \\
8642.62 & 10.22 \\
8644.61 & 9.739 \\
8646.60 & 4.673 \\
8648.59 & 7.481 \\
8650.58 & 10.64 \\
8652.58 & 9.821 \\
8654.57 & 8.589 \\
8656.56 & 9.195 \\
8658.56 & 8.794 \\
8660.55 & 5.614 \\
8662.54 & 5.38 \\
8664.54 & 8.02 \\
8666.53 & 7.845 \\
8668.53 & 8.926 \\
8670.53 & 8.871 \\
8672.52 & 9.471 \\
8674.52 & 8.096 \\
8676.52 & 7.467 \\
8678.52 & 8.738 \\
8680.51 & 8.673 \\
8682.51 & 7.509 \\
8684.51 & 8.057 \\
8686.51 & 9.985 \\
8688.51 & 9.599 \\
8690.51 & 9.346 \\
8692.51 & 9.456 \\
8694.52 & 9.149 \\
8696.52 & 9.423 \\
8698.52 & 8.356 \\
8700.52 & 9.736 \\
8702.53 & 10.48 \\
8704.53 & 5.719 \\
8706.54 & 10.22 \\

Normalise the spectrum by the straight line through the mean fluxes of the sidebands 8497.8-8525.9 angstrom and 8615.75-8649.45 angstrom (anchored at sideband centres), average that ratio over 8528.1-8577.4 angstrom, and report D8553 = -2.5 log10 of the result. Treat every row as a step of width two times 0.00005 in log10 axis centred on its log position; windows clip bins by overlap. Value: 0.07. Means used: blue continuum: 9.69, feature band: 8.92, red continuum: 9.17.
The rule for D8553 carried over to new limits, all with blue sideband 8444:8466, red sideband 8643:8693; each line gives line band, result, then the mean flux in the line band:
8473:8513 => -0.05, 9.56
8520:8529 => -0.15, 10.3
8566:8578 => -0.03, 9.08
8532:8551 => 0.09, 8.18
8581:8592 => -0.14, 9.94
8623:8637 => -0.12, 9.6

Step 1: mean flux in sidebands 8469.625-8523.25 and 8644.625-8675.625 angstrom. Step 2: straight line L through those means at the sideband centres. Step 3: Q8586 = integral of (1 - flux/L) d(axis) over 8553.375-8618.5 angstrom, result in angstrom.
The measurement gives -3.4 angstrom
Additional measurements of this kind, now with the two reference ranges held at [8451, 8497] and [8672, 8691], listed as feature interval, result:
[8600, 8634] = -1.1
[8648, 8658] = -0.5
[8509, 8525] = -1.1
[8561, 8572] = 0.2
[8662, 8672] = 0.8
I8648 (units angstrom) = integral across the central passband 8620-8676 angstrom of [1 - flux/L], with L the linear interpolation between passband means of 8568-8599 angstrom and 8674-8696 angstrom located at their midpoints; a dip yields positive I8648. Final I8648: 1.3 angstrom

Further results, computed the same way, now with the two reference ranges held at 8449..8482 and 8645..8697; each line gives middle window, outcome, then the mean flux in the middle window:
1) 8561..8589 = -1.75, 9.22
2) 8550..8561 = -1.21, 9.69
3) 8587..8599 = -1.79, 9.93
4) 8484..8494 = -1.61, 10.3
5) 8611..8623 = -0.44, 8.89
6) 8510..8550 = -1.34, 9.1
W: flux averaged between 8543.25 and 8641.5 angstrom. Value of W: 9.24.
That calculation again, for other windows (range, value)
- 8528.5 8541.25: 9.11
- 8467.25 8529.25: 9.53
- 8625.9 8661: 9.07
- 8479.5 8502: 9.66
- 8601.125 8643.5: 9.34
